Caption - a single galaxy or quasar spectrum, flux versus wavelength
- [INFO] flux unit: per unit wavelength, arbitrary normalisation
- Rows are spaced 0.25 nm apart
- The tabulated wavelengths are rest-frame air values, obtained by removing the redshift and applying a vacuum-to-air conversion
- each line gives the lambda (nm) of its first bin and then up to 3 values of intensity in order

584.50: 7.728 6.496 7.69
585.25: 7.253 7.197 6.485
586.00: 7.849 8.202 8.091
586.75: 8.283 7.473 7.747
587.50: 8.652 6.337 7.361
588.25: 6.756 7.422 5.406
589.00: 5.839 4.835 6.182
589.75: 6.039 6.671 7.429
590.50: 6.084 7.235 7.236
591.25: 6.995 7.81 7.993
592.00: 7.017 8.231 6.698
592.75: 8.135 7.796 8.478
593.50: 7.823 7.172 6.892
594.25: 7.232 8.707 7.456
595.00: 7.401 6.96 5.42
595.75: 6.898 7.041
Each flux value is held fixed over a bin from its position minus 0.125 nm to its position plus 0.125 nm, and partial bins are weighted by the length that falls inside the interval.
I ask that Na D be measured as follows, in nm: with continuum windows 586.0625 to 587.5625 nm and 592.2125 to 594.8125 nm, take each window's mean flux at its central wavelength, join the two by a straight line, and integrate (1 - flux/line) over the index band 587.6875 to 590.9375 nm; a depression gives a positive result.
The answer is 0.60 nm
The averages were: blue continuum 8.04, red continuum 7.68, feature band 6.45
